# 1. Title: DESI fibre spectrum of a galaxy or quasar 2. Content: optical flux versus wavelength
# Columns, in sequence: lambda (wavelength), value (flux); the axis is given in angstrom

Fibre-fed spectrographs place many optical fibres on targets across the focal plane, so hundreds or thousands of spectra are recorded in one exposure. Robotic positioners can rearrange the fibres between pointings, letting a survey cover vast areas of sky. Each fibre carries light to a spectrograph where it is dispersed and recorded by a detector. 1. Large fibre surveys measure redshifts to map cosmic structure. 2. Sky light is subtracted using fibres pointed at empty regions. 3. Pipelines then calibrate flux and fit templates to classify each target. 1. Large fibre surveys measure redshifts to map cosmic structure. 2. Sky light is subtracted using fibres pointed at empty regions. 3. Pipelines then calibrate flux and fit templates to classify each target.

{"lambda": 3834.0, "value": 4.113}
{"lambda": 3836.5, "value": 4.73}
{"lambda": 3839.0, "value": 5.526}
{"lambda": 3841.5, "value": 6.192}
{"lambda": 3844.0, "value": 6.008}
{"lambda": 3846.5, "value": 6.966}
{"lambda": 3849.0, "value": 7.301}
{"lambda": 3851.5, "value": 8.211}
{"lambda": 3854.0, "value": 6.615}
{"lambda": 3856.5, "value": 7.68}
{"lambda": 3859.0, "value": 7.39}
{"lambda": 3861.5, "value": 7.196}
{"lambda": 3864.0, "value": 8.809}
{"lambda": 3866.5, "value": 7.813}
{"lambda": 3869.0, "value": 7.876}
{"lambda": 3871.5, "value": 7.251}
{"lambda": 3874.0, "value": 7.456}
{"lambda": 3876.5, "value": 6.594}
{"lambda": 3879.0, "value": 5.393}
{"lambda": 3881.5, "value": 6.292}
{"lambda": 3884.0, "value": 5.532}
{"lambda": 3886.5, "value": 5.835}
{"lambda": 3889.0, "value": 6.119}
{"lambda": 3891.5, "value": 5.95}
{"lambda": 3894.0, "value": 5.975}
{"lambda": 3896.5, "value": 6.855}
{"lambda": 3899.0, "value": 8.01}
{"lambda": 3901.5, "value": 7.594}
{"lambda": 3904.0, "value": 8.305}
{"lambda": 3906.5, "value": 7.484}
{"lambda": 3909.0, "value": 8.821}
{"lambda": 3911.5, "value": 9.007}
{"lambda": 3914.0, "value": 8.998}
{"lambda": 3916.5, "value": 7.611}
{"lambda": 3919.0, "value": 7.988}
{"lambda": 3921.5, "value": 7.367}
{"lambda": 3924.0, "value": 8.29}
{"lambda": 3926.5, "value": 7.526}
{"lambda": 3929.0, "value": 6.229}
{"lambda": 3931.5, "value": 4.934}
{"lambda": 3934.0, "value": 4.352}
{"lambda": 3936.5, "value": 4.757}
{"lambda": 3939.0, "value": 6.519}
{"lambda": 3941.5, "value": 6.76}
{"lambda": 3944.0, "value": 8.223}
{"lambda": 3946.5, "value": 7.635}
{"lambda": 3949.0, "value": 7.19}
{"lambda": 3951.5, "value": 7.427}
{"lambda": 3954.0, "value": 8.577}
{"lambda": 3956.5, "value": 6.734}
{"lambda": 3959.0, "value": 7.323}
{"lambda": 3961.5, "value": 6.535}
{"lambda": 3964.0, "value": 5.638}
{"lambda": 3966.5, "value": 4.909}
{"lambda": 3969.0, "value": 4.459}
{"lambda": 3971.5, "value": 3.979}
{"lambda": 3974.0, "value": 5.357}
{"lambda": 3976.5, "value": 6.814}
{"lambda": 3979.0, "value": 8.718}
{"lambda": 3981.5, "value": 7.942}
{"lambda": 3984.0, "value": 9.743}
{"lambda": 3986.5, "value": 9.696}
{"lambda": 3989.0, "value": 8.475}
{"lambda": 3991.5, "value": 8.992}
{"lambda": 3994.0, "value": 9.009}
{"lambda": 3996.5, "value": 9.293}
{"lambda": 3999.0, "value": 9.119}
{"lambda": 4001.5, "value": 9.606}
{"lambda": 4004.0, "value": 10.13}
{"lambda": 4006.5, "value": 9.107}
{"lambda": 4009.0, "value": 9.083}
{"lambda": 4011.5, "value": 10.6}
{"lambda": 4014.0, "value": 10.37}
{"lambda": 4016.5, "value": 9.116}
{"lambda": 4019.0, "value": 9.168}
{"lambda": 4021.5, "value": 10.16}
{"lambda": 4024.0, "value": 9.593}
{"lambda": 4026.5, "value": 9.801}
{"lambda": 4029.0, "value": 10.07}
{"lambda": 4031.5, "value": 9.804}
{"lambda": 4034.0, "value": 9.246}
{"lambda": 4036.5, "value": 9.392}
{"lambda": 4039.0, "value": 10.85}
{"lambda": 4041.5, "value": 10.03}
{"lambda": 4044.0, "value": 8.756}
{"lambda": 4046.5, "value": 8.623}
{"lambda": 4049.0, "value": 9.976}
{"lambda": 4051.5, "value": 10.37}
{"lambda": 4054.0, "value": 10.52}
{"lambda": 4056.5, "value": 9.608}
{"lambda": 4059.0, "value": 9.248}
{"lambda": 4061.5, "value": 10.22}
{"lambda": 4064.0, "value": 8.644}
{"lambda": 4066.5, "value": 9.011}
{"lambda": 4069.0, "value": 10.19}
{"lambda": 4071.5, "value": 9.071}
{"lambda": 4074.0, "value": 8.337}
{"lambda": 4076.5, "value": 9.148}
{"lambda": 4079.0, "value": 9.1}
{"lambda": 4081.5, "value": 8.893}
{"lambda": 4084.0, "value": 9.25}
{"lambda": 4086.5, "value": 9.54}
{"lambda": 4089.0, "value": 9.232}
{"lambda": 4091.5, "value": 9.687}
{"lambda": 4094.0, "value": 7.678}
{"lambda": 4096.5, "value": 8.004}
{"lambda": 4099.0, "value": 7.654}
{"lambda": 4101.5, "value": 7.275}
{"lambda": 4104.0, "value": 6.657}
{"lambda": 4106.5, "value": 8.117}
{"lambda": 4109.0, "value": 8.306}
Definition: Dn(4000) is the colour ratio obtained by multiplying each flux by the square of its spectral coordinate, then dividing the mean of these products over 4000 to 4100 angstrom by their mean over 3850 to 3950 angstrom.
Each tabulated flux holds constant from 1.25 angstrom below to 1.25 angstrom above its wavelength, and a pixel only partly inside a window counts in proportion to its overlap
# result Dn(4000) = 1.4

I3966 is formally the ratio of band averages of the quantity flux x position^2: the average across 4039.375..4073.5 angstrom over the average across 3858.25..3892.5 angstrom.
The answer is 1.54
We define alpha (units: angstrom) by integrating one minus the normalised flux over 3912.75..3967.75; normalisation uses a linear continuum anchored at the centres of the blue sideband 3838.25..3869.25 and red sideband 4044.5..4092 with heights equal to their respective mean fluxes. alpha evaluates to 8.1 angstrom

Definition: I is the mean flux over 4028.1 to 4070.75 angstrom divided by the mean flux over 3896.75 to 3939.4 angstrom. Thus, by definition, 1.33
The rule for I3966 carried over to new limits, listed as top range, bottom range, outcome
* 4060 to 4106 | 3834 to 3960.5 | 1.37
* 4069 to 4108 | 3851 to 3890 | 1.37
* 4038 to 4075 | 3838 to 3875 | 1.46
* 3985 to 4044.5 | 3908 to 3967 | 1.41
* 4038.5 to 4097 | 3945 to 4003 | 1.29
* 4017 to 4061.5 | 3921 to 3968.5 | 1.54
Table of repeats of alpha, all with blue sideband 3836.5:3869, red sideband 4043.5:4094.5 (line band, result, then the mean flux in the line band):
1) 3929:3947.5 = 4.23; 6.15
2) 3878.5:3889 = 2.23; 5.83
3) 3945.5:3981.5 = 7.26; 6.56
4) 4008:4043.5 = -3.67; 9.79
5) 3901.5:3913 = -1.03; 8.33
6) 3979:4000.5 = -1.32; 9.02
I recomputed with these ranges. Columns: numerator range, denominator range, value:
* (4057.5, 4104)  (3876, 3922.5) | 1.24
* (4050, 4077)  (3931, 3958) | 1.42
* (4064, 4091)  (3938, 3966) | 1.29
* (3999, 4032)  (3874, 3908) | 1.46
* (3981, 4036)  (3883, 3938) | 1.36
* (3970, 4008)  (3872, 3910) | 1.23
